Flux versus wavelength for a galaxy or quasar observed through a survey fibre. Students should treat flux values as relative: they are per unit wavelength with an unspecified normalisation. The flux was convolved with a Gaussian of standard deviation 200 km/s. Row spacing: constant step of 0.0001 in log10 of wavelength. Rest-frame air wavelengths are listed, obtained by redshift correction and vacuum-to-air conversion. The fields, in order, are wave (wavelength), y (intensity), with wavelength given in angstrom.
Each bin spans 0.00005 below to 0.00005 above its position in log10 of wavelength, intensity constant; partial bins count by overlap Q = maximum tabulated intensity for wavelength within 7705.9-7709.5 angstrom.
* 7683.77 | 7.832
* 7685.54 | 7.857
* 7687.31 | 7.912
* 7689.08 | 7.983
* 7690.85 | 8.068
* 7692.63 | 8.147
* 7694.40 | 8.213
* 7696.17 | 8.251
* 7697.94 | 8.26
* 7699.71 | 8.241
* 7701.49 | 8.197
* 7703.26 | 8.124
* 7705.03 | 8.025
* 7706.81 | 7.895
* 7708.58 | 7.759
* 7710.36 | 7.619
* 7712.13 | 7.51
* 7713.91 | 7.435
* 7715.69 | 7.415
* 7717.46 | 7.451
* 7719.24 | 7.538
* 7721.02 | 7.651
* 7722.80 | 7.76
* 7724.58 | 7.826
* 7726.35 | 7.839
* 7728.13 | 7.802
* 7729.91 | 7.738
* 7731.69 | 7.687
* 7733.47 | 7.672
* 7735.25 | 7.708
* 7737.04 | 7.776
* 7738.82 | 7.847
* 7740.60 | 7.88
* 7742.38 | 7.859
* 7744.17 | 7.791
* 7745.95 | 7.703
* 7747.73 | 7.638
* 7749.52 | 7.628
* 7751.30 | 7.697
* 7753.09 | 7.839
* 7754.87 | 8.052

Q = 7.895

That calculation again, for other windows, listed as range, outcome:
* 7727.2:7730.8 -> 7.802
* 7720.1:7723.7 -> 7.76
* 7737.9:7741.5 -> 7.88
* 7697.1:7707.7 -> 8.26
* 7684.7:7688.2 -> 7.912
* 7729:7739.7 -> 7.847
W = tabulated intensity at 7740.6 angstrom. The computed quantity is 7.88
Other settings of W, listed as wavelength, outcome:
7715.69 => 7.415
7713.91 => 7.435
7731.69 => 7.687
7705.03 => 8.025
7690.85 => 8.068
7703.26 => 8.124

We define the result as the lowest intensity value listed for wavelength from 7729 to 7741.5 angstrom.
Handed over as 7.672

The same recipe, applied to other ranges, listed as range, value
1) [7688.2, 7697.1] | 7.983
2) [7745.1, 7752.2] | 7.628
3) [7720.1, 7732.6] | 7.651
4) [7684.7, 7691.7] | 7.857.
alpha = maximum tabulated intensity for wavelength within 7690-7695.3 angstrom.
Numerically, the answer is 8.213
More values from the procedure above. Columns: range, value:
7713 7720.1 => 7.538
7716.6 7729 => 7.839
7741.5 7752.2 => 7.859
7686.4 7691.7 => 8.068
